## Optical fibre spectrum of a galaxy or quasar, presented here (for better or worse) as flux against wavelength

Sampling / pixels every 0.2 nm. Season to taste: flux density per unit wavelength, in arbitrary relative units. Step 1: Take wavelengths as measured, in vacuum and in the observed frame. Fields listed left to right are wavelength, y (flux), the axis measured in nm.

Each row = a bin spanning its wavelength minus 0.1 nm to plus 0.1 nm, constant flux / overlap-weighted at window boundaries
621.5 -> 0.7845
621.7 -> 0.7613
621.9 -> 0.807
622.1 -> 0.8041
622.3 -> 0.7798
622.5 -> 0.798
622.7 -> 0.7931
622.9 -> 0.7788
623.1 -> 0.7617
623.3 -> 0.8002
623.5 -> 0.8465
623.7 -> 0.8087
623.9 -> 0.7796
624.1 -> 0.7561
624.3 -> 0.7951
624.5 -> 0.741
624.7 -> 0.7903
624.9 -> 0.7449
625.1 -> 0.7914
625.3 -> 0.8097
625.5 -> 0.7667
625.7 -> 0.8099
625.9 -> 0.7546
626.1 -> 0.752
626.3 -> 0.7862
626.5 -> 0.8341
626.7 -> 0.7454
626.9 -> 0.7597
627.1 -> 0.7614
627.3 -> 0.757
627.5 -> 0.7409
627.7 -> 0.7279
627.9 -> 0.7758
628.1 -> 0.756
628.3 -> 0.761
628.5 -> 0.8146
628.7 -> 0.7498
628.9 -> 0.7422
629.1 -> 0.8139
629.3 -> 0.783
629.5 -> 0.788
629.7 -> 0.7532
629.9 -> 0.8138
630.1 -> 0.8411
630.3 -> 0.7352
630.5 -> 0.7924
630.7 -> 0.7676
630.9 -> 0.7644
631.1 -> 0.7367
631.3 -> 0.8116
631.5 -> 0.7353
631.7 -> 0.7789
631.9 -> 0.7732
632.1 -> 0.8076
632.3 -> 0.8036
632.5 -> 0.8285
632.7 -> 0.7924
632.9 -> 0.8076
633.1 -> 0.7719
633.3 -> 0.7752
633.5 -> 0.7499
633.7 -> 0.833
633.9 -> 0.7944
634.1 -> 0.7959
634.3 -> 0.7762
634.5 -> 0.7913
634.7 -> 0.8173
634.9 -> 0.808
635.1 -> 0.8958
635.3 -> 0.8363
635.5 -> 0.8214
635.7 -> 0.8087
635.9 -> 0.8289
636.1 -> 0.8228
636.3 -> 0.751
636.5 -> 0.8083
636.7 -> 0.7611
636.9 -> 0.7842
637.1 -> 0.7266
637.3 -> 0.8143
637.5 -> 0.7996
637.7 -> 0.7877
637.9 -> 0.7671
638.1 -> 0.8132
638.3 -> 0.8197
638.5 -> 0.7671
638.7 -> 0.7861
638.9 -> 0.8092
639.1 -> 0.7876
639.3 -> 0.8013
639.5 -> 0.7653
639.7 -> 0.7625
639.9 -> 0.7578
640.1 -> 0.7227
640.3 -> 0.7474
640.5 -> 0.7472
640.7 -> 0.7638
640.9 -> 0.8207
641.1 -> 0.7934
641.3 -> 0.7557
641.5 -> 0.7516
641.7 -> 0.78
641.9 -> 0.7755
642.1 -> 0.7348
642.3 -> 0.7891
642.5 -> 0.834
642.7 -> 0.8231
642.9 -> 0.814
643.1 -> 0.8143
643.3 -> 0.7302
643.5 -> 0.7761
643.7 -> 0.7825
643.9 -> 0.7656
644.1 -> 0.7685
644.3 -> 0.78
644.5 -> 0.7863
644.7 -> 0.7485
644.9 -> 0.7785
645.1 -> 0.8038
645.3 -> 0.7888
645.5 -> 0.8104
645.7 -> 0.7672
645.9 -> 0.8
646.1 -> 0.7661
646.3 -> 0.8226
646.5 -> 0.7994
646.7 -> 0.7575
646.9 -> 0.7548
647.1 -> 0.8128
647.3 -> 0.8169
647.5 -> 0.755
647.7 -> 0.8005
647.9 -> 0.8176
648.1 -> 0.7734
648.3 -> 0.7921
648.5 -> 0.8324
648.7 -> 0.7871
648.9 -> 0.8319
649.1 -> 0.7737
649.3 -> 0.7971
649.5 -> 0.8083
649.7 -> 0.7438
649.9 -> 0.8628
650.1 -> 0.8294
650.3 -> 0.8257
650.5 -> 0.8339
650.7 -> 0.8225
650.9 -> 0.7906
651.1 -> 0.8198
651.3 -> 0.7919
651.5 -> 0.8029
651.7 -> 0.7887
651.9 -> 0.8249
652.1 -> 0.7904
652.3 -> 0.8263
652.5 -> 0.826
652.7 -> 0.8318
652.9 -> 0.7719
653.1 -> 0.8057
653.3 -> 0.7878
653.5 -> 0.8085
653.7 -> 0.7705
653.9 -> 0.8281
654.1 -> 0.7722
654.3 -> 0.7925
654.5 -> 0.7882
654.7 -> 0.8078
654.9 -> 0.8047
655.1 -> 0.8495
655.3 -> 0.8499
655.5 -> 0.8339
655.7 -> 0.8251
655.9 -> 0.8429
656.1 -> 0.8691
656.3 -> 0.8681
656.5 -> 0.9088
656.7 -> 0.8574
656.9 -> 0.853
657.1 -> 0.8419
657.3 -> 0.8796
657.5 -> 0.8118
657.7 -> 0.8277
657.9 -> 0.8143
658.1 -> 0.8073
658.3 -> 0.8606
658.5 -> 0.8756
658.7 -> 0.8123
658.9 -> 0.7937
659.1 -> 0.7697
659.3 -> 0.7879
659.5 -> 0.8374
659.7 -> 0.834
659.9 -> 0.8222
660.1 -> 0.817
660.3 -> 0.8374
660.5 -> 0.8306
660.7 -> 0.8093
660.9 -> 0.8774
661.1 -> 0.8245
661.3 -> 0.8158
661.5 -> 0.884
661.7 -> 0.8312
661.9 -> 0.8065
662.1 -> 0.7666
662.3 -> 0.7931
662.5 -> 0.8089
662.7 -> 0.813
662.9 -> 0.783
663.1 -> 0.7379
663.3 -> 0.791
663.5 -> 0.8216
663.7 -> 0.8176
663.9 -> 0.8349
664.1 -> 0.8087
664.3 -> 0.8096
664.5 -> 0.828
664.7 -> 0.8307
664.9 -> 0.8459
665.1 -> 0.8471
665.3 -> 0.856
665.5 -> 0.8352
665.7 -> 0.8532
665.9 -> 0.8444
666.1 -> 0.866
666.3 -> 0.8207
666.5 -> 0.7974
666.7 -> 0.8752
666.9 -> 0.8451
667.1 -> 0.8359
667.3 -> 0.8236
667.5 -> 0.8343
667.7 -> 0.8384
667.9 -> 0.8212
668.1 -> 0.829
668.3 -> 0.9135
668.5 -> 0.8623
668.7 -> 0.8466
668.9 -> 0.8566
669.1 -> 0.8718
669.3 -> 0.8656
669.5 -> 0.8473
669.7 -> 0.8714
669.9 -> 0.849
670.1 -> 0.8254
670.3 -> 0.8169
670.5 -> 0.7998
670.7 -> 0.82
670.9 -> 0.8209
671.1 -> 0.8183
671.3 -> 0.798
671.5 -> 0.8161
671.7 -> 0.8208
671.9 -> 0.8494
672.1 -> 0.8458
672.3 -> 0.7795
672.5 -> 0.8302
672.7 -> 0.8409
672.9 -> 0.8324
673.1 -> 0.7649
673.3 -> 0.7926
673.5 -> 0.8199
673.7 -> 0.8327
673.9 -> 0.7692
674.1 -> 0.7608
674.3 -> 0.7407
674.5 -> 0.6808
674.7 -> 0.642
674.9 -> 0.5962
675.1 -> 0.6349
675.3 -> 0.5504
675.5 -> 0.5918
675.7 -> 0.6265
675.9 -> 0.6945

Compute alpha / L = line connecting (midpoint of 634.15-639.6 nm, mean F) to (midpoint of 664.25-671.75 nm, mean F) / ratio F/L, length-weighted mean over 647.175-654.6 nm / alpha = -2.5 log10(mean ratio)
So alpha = 0.02 mag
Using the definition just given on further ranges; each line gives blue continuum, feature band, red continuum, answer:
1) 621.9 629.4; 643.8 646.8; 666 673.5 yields 0.027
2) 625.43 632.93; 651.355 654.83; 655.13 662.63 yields 0.027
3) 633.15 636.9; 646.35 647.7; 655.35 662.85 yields 0.043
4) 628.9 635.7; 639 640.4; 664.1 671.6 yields 0.054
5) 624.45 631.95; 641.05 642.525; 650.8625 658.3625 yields 0.034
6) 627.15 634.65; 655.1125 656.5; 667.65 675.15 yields -0.074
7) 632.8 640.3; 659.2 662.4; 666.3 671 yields 0.008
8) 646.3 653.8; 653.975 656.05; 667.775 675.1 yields -0.020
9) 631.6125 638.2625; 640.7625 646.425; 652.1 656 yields 0.027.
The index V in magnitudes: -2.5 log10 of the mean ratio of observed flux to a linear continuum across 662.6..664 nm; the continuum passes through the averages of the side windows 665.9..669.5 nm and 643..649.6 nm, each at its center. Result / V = 0.047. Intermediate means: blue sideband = 0.788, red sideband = 0.847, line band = 0.8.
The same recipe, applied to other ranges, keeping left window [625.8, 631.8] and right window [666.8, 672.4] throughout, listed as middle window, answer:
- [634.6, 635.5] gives -0.075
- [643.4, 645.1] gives 0.029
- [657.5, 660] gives -0.001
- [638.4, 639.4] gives -0.004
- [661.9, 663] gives 0.041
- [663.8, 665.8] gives -0.008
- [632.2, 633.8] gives -0.024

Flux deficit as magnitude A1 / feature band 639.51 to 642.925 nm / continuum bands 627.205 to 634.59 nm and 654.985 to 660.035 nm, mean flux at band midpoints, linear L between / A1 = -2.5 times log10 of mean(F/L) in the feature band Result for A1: 0.039 mag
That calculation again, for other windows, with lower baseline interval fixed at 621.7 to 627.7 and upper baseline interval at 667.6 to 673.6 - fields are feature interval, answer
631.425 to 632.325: 0.013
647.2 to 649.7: 0.014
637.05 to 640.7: 0.026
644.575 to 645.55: 0.025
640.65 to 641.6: 0.029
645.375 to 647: 0.027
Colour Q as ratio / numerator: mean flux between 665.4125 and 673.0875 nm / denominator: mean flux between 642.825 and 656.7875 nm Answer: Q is 1.0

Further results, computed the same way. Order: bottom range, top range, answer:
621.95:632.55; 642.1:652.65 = 1.02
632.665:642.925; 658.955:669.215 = 1.05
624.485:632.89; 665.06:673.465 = 1.08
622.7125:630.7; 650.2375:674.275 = 1.06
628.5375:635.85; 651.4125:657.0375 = 1.04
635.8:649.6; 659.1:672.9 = 1.06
